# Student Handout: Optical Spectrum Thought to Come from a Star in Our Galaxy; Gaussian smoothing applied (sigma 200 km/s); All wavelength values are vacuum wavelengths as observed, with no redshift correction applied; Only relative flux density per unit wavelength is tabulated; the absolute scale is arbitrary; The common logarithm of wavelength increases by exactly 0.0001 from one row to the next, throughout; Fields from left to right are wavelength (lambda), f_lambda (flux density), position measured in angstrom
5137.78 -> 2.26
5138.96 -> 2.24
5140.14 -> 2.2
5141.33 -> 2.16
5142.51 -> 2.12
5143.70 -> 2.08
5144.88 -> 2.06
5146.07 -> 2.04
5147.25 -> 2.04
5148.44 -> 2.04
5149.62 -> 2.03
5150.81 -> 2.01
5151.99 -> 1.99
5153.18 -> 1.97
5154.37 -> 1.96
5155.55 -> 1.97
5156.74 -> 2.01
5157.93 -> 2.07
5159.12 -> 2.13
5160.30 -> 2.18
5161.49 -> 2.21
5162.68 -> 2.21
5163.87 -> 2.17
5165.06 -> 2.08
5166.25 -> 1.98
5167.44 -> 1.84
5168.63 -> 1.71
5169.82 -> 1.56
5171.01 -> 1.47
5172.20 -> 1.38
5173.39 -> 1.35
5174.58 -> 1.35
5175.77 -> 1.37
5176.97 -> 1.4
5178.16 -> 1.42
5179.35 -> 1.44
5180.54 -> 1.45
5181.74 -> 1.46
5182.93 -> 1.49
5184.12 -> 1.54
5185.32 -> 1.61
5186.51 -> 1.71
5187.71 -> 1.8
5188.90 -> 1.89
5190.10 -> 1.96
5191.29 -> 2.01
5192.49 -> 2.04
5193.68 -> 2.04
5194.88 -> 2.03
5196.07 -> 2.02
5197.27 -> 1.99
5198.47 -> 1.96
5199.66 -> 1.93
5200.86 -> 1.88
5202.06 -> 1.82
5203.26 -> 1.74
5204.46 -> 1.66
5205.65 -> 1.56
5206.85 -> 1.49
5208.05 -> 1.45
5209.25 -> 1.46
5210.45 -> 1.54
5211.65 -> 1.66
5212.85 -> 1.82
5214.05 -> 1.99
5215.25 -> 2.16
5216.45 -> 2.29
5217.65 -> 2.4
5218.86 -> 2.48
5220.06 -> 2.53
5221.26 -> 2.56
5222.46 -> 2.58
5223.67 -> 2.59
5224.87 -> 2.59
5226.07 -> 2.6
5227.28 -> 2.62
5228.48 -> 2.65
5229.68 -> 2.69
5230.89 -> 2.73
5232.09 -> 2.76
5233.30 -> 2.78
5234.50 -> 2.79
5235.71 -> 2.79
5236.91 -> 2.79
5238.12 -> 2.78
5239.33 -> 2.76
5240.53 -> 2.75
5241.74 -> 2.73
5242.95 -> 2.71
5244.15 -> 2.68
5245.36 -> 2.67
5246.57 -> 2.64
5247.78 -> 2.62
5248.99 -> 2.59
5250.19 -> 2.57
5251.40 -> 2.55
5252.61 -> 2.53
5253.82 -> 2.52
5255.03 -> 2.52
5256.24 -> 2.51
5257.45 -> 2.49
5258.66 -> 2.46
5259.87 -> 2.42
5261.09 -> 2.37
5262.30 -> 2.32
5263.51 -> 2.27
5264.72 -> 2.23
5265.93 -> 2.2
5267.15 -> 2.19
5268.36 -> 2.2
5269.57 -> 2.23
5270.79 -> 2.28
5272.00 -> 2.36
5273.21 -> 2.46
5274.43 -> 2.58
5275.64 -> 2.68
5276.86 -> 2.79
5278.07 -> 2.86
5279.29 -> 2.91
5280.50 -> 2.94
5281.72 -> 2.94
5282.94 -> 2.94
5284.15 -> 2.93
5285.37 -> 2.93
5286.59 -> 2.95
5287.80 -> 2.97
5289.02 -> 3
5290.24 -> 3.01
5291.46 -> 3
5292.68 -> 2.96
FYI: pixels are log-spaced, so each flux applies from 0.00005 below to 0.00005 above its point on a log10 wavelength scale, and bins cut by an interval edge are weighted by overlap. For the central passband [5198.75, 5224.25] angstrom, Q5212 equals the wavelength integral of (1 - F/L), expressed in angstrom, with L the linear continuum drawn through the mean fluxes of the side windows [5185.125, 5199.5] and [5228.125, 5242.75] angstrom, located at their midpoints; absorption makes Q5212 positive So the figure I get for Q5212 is 3.6 angstrom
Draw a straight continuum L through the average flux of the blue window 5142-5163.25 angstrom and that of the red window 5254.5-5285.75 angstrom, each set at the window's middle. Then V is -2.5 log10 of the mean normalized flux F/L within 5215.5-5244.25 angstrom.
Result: -0.12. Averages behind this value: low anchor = 2.06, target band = 2.64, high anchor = 2.54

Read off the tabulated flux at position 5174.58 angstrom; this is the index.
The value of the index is 1.35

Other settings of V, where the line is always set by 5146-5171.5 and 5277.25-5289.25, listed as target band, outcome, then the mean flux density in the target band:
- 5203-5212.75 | 0.44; 1.58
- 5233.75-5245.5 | -0.06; 2.75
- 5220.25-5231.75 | -0.05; 2.62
